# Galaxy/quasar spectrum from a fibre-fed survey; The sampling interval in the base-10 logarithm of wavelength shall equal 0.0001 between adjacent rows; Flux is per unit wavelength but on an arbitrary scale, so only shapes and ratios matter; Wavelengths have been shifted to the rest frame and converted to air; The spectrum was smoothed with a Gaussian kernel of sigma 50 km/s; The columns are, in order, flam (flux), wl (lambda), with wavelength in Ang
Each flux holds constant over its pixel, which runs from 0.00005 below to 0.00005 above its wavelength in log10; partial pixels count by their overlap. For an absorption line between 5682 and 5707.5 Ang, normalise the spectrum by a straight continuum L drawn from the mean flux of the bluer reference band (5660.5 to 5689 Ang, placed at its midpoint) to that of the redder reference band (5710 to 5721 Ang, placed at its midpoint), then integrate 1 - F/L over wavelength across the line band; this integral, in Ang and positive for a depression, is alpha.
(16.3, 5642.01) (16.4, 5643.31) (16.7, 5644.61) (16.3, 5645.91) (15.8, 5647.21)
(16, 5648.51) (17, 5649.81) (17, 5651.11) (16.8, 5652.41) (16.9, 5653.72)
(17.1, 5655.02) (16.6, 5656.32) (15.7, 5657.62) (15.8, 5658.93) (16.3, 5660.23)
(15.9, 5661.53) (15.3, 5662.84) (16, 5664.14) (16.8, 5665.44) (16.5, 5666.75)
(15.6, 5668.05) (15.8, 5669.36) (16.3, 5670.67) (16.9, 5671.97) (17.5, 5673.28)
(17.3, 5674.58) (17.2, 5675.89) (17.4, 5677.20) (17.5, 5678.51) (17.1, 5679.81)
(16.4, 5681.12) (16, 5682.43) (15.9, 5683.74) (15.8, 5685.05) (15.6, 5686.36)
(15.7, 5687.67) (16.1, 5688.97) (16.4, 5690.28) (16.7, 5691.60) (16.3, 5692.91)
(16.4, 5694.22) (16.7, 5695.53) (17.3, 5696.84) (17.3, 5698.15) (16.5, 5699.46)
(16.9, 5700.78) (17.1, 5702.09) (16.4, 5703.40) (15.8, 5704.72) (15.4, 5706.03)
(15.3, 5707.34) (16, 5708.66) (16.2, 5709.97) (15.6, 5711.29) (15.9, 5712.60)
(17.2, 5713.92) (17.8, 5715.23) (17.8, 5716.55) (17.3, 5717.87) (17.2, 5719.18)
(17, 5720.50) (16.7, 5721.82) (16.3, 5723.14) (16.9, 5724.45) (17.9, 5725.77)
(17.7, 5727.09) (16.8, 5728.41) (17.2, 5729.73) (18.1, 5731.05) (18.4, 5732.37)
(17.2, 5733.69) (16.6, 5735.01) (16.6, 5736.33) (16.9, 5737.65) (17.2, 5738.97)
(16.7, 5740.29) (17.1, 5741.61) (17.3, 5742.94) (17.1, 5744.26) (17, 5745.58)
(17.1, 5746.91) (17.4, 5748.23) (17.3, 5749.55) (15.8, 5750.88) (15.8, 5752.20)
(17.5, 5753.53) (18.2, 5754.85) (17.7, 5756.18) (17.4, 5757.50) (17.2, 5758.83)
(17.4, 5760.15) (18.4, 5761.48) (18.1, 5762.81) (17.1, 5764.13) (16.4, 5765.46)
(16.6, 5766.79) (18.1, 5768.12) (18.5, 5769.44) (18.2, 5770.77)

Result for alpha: 0.5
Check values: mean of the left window 16.4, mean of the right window 16.9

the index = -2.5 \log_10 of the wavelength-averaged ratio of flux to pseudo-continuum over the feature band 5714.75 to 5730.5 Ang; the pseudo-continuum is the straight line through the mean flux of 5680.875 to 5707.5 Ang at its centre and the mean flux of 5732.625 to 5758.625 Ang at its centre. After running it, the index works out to -0.031 mag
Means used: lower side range 16.3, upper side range 17.1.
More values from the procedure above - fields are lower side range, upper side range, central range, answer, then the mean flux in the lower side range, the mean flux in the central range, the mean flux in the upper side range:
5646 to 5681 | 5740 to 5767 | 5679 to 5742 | 0.01 mag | 16.5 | 16.7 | 17.2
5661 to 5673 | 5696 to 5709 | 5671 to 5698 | -0.02 mag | 16.2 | 16.6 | 16.4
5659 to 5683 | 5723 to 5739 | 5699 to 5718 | 0.03 mag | 16.5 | 16.5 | 17.3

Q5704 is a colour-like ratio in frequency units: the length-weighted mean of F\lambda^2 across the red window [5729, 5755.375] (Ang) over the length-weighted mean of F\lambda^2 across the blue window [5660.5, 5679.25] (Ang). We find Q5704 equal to 1.06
